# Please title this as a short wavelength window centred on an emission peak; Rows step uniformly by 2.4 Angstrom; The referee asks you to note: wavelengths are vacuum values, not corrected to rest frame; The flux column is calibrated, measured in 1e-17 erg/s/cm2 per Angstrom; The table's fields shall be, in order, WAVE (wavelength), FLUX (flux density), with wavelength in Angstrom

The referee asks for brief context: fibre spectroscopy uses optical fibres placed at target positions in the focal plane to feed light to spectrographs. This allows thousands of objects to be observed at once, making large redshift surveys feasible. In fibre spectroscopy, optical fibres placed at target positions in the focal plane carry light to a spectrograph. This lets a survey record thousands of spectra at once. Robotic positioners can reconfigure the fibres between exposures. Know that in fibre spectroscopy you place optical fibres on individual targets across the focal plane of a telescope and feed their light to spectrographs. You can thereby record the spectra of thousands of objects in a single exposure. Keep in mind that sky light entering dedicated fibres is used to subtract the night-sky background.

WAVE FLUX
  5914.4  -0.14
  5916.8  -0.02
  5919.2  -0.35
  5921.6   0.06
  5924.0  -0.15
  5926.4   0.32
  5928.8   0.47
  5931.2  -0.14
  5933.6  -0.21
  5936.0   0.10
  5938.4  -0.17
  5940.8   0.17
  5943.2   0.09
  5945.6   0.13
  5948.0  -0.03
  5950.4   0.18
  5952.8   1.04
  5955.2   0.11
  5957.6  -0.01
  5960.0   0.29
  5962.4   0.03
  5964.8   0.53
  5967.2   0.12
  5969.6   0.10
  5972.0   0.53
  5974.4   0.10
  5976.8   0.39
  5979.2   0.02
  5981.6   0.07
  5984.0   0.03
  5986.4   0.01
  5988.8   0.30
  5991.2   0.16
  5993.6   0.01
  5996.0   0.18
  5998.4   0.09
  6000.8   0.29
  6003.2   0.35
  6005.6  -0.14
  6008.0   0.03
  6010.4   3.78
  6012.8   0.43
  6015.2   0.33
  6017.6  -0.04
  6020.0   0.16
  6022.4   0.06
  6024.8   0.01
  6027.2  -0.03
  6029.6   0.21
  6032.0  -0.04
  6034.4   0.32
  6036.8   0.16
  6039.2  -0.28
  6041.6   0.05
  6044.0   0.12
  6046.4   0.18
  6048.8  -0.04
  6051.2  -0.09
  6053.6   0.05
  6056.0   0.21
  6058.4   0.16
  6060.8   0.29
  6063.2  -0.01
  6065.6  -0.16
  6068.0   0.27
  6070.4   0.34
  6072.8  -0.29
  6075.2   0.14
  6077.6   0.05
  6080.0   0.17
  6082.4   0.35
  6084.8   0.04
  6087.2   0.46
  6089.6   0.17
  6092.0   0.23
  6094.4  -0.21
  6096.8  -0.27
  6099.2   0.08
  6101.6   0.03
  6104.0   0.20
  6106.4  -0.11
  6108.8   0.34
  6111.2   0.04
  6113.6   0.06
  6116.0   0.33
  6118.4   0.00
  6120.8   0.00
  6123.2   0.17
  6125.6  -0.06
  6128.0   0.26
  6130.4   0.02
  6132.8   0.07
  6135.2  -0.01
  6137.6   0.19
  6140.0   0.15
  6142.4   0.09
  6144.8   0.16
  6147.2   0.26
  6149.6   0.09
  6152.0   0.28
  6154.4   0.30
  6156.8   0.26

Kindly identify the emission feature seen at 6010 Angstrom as [O III] 5007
